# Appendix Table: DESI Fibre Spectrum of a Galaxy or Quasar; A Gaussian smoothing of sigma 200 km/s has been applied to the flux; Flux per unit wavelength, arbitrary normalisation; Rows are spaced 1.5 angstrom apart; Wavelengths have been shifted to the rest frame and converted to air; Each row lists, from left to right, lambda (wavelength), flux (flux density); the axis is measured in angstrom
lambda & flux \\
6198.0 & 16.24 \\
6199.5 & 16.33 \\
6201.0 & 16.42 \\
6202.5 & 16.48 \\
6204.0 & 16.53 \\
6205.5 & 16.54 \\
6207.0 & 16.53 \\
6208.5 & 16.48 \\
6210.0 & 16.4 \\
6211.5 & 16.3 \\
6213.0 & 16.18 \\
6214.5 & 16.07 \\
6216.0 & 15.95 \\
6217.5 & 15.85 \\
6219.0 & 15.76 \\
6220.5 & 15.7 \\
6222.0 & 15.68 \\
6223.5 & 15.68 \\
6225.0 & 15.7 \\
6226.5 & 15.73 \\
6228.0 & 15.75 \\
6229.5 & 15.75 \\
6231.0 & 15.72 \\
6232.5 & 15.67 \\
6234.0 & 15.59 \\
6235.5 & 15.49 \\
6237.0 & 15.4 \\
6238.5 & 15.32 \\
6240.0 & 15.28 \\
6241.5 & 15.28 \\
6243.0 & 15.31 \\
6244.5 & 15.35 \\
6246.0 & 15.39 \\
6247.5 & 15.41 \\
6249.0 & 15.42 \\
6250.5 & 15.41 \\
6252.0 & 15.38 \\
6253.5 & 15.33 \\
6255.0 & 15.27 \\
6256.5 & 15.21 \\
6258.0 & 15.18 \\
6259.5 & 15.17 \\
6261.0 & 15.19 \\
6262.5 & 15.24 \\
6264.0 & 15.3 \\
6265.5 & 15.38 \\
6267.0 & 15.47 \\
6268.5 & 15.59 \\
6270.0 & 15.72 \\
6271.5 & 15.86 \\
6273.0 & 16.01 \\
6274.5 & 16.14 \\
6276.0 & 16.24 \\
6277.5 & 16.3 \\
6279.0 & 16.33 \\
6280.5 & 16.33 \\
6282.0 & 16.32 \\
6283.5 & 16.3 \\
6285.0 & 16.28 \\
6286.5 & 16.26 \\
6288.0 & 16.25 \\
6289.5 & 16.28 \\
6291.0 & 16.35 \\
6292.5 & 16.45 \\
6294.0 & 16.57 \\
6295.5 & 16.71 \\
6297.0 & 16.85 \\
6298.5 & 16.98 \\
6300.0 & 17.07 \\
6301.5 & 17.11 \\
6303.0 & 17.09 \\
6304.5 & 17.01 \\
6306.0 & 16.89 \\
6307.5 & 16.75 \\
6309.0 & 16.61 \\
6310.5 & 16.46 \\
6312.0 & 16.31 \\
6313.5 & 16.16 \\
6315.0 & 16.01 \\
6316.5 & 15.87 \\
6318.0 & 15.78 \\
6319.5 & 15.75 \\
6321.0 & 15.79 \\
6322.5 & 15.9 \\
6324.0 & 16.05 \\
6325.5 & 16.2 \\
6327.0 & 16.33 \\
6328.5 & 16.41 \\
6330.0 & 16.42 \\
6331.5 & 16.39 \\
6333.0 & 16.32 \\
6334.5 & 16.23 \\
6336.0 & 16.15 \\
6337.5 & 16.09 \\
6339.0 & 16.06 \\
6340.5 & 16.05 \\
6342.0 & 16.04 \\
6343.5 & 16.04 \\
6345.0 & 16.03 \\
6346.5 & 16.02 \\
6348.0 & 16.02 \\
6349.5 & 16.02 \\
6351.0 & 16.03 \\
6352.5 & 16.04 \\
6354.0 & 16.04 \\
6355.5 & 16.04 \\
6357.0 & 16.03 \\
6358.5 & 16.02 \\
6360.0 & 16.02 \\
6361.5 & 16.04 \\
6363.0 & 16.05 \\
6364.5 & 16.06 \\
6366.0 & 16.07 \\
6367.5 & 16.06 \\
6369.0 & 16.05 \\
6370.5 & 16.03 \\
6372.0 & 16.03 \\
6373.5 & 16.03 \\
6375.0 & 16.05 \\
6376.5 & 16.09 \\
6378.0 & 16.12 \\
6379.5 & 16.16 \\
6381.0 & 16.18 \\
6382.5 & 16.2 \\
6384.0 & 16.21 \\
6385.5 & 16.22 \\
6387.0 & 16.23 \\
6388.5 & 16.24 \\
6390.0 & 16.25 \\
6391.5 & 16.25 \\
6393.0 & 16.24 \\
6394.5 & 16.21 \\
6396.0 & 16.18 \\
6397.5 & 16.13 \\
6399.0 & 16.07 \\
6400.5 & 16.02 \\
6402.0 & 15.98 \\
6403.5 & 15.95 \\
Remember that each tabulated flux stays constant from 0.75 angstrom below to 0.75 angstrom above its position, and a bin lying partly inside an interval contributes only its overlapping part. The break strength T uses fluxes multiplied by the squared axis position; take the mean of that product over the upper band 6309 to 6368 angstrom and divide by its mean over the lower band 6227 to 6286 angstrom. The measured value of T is 1.1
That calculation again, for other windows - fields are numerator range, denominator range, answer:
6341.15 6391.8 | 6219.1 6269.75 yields 1.08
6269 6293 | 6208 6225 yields 1.04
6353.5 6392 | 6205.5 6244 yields 1.07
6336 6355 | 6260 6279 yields 1.05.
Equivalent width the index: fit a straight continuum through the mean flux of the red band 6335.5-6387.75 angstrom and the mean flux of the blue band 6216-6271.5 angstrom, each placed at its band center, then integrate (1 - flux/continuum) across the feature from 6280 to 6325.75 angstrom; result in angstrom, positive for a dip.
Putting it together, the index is -1.8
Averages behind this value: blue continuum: 15.5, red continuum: 16.1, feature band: 16.4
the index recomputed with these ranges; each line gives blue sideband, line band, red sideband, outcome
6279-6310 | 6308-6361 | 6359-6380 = 0.7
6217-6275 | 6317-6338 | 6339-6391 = -0.3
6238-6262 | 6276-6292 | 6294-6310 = 0.0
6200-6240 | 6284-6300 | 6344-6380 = -0.5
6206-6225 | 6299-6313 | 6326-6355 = -0.6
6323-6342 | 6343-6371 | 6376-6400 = 0.3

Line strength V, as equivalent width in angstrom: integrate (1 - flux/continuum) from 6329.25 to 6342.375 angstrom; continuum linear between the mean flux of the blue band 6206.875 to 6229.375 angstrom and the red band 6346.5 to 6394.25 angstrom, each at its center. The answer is -0.1 angstrom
